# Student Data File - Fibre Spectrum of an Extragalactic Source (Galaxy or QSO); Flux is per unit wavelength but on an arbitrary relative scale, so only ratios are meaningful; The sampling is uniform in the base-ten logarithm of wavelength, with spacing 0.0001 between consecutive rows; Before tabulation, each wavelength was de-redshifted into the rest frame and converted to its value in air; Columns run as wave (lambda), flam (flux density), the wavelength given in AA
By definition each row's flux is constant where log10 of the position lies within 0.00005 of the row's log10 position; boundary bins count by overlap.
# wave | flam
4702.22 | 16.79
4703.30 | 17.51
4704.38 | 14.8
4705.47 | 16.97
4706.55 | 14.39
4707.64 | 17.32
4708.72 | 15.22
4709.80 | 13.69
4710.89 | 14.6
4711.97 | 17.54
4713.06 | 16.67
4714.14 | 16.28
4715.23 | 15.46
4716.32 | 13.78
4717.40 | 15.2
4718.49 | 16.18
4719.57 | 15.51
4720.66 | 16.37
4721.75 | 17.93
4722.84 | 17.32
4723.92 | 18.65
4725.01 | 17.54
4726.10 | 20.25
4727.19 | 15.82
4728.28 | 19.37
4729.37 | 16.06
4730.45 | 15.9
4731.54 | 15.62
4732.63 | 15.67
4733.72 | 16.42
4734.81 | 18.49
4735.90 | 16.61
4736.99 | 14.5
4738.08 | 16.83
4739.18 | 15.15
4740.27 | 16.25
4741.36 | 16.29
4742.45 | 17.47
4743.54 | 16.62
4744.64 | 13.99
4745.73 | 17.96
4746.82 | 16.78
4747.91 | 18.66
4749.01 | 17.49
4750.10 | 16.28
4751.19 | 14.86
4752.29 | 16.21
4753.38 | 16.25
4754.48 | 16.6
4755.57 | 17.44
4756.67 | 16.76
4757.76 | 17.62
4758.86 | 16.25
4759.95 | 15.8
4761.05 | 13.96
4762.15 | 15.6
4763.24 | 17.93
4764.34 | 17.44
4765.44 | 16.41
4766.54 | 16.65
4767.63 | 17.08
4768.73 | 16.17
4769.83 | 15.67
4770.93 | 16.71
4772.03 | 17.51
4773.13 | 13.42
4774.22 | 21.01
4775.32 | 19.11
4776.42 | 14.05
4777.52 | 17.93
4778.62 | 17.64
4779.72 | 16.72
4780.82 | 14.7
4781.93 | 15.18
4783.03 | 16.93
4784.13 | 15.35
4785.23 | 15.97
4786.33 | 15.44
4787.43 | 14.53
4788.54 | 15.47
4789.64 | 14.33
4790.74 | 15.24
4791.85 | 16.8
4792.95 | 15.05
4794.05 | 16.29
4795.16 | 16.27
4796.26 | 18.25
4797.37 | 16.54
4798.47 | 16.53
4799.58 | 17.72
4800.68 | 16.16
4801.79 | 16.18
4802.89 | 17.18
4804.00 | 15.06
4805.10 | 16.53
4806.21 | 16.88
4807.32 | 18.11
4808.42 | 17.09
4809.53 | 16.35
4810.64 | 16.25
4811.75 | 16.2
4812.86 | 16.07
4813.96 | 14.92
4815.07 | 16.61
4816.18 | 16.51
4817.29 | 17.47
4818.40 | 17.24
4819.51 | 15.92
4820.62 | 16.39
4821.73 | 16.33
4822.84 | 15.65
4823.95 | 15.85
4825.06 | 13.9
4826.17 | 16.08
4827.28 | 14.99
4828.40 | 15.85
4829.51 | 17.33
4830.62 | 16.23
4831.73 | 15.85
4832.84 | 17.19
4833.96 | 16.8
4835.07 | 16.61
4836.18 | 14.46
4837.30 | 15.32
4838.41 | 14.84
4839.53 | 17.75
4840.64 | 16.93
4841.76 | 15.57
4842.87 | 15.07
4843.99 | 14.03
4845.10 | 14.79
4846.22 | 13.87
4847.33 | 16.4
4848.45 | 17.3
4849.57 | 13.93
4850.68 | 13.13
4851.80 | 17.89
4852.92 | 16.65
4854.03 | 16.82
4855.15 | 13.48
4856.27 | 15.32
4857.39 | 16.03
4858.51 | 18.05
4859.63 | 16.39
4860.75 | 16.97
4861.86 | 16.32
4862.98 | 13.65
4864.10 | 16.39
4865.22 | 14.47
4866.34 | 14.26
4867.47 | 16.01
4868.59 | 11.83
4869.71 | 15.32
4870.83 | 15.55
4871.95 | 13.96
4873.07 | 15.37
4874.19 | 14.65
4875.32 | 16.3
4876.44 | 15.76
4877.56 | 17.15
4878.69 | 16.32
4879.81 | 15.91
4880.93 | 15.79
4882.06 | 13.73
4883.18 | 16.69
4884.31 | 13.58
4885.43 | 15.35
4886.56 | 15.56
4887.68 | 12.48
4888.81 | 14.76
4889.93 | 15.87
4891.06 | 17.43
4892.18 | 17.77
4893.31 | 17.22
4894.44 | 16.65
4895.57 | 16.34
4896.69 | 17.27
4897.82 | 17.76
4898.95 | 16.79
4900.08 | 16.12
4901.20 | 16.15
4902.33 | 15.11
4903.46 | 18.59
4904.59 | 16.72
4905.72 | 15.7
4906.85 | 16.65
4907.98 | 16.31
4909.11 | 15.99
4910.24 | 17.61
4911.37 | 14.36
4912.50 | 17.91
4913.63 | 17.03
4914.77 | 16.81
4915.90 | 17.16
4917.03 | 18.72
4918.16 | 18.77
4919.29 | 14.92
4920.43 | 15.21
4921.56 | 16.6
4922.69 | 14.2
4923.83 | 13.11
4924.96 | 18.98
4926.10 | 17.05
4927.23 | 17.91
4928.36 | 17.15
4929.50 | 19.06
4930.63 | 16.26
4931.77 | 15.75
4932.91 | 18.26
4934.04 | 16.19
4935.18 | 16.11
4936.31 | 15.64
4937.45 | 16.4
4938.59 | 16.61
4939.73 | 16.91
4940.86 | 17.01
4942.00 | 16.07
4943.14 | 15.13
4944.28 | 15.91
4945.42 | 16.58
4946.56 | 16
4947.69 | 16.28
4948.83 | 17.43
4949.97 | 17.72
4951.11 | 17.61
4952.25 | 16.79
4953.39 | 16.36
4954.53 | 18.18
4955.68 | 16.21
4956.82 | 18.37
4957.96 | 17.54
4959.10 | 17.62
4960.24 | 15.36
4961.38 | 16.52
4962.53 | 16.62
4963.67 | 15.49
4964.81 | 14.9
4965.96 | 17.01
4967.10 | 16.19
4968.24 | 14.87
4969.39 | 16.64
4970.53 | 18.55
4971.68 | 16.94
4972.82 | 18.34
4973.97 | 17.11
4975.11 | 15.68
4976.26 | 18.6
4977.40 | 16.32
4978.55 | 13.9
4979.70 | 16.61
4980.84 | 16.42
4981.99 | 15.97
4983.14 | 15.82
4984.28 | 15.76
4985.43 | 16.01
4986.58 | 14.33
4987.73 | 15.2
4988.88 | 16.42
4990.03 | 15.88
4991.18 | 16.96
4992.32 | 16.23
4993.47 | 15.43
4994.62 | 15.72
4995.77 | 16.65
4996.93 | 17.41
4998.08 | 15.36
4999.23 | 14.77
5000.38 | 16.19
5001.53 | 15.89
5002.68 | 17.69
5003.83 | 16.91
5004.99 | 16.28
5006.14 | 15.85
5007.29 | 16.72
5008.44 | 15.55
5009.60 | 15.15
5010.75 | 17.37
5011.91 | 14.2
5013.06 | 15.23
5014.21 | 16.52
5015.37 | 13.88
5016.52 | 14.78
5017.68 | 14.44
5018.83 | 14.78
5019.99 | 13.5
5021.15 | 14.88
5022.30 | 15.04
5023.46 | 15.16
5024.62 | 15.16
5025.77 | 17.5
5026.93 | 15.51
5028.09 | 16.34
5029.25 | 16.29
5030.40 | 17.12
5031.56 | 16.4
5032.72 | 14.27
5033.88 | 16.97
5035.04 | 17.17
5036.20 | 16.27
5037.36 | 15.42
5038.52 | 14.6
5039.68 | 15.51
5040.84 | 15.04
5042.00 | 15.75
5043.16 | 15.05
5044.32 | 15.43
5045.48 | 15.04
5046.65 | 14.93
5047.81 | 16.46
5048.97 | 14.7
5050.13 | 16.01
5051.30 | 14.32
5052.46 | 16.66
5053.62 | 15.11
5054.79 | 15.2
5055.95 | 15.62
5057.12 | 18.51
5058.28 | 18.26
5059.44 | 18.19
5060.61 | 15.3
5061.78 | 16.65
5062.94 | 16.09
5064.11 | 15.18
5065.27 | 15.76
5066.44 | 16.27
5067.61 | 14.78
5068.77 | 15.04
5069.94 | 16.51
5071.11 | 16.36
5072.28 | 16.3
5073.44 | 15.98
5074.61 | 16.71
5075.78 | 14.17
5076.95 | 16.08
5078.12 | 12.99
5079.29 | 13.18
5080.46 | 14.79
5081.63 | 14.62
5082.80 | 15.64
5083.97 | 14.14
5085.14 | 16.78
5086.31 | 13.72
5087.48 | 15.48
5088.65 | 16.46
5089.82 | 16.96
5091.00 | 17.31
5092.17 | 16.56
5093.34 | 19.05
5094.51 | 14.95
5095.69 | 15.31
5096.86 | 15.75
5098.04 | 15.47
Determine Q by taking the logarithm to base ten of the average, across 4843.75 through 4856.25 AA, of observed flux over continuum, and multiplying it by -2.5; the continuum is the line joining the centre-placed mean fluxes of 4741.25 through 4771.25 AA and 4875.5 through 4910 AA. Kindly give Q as 0.063 mag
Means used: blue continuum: 16.5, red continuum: 16.1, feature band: 15.3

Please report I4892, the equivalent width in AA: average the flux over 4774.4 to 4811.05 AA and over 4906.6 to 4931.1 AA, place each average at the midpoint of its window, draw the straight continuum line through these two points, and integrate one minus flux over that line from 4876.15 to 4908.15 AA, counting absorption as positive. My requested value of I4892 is 1.0 AA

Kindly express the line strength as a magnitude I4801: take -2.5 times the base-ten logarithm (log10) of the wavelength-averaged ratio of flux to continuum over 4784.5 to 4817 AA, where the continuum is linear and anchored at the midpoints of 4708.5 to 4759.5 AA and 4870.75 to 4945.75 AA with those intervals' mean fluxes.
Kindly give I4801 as 0.01 mag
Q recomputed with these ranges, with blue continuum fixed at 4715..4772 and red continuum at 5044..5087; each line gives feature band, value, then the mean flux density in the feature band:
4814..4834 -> 0.009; 16.2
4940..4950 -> -0.031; 16.4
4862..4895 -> 0.053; 15.4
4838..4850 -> 0.051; 15.5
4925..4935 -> -0.081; 17.2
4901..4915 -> -0.031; 16.5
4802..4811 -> -0.021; 16.7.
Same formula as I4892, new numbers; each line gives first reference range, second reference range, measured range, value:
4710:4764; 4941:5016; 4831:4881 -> 2.40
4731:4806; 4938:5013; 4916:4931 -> -0.38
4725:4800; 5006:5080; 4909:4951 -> -1.73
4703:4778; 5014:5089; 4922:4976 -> -2.68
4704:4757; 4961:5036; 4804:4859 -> 0.84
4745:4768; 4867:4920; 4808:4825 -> 0.16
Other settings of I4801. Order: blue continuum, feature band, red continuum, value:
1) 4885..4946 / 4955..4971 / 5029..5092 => -0.021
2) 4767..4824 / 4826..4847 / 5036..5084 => 0.032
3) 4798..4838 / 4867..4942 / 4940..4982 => 0.018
